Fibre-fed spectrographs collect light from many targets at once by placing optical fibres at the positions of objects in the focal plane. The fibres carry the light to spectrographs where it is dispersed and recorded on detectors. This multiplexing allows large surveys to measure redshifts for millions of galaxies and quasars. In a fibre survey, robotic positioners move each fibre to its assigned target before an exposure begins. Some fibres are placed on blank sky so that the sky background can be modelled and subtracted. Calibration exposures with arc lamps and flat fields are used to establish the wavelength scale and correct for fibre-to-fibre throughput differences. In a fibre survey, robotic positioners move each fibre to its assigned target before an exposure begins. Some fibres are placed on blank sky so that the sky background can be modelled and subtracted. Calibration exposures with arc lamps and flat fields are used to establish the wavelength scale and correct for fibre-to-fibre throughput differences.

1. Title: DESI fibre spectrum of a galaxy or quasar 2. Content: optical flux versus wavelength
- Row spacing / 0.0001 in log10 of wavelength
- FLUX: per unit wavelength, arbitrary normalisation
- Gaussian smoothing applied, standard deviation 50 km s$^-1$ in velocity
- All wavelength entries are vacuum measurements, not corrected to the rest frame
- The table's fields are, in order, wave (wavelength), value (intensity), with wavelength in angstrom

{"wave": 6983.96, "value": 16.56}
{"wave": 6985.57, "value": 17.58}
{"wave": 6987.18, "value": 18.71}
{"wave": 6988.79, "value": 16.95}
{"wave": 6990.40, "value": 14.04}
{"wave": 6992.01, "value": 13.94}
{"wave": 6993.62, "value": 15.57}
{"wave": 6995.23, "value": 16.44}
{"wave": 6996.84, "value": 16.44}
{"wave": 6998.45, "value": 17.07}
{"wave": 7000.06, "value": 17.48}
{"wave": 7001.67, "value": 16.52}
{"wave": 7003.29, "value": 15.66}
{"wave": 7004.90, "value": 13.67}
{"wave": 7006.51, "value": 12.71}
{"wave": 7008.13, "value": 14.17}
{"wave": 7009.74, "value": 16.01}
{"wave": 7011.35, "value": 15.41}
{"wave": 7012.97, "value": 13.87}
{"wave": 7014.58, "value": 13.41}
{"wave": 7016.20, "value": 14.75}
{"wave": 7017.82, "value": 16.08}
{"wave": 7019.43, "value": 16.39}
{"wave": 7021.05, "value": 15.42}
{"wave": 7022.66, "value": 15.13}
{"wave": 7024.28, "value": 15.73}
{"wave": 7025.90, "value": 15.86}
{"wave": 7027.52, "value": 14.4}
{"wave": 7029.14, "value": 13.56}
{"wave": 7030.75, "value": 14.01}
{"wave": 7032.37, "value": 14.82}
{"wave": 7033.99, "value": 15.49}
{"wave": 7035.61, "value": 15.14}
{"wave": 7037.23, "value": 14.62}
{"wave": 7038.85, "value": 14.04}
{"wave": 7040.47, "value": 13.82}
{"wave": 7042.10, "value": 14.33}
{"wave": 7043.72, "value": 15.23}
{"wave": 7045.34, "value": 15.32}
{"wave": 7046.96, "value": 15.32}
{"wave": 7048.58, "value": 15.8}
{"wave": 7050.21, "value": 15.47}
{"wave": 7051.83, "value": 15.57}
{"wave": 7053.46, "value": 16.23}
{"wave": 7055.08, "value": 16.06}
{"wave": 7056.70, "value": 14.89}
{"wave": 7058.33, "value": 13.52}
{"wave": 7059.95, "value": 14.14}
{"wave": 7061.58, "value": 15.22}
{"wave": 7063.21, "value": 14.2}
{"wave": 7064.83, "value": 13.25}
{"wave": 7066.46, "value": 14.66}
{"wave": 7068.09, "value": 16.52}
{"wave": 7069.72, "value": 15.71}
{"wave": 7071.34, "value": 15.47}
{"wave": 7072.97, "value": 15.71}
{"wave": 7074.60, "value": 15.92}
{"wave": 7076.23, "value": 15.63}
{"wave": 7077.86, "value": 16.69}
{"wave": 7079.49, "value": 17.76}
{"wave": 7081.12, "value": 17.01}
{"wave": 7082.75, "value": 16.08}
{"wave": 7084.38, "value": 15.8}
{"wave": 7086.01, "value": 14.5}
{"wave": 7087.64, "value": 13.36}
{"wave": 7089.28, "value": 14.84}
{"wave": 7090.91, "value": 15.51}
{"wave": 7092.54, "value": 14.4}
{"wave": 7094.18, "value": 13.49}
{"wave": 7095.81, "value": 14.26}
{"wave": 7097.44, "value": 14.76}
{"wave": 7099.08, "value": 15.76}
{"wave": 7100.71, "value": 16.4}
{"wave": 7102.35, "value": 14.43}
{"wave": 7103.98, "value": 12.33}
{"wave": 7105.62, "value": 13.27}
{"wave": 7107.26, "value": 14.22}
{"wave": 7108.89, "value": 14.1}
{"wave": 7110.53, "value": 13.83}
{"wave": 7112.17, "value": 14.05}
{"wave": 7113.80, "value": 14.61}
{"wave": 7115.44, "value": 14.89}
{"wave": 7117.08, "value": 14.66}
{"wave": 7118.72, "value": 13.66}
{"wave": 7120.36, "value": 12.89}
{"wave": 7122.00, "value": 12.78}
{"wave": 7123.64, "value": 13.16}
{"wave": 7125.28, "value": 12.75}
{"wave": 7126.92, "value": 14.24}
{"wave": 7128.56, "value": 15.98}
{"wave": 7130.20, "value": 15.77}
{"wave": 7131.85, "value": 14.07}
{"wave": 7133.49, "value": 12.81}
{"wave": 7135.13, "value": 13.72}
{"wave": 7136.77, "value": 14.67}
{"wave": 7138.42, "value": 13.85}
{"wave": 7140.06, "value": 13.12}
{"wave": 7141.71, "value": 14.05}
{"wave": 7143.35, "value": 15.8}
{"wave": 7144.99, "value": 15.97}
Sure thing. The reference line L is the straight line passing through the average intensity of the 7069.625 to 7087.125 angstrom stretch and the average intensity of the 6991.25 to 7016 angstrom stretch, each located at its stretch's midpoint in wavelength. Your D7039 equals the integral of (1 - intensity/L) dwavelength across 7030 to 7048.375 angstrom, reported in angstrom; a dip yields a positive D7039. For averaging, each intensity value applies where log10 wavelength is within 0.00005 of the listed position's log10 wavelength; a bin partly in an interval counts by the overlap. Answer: 1.0 angstrom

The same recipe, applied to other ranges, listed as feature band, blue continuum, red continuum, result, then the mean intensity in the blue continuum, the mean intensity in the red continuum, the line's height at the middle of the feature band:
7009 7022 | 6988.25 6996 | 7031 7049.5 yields -0.05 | 15.3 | 14.9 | 15.1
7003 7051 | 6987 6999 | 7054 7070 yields 1.74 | 16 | 14.8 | 15.4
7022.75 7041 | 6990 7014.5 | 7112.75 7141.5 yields 0.28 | 15.2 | 14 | 14.9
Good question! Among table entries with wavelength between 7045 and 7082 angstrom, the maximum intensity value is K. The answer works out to 17.76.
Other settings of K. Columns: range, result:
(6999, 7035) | 17.48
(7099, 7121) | 16.4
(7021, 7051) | 15.86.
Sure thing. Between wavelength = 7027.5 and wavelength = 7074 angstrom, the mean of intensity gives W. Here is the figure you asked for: 14.9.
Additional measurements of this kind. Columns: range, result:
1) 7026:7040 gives 14.6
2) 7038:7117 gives 15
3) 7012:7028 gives 15.1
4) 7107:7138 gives 14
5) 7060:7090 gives 15.4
